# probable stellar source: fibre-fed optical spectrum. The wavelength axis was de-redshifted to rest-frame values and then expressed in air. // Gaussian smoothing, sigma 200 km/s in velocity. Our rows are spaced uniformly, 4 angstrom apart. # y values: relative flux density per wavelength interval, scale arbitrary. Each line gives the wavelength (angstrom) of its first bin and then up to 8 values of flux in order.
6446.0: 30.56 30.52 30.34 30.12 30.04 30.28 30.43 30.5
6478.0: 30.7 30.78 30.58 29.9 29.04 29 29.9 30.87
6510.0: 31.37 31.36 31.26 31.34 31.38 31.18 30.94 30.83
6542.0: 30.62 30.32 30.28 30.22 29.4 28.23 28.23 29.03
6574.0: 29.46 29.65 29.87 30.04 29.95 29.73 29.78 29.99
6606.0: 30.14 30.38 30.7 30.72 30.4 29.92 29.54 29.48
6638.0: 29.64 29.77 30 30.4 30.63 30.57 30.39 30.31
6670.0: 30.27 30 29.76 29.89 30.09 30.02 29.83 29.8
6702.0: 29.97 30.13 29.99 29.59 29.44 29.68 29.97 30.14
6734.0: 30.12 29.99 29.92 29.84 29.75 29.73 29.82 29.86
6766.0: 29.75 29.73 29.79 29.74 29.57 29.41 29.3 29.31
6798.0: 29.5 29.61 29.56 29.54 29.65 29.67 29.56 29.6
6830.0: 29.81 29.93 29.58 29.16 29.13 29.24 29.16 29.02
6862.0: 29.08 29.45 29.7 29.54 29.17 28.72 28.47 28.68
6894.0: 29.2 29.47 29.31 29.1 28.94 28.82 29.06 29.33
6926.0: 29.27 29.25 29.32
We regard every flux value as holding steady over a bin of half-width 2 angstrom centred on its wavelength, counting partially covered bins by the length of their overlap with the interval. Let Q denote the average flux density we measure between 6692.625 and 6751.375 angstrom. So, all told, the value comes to 29.9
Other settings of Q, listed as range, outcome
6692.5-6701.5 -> 29.8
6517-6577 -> 30.2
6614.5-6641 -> 30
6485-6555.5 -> 30.6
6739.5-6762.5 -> 29.8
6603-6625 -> 30.4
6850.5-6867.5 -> 29.2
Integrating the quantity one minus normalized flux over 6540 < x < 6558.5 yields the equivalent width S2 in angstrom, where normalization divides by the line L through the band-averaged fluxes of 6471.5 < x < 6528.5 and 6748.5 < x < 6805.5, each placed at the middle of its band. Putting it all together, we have 0.1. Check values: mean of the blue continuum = 30.6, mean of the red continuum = 29.6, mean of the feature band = 30.2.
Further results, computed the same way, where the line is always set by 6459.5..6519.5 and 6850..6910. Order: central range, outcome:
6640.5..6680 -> -0.49 angstrom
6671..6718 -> -0.26 angstrom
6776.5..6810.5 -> -0.09 angstrom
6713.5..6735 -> -0.13 angstrom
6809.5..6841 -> -0.36 angstrom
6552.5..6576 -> 0.84 angstrom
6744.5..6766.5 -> -0.19 angstrom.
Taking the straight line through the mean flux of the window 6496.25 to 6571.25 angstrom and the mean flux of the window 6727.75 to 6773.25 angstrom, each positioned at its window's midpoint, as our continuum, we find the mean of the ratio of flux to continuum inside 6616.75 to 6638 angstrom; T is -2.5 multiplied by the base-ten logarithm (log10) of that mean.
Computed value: 0.01 mag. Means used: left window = 30.3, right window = 29.9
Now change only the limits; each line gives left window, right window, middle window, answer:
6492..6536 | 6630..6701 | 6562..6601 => 0.03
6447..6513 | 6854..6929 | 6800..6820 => -0.01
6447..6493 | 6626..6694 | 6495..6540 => -0.02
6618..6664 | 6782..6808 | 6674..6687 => 0.00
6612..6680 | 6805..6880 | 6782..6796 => 0.01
